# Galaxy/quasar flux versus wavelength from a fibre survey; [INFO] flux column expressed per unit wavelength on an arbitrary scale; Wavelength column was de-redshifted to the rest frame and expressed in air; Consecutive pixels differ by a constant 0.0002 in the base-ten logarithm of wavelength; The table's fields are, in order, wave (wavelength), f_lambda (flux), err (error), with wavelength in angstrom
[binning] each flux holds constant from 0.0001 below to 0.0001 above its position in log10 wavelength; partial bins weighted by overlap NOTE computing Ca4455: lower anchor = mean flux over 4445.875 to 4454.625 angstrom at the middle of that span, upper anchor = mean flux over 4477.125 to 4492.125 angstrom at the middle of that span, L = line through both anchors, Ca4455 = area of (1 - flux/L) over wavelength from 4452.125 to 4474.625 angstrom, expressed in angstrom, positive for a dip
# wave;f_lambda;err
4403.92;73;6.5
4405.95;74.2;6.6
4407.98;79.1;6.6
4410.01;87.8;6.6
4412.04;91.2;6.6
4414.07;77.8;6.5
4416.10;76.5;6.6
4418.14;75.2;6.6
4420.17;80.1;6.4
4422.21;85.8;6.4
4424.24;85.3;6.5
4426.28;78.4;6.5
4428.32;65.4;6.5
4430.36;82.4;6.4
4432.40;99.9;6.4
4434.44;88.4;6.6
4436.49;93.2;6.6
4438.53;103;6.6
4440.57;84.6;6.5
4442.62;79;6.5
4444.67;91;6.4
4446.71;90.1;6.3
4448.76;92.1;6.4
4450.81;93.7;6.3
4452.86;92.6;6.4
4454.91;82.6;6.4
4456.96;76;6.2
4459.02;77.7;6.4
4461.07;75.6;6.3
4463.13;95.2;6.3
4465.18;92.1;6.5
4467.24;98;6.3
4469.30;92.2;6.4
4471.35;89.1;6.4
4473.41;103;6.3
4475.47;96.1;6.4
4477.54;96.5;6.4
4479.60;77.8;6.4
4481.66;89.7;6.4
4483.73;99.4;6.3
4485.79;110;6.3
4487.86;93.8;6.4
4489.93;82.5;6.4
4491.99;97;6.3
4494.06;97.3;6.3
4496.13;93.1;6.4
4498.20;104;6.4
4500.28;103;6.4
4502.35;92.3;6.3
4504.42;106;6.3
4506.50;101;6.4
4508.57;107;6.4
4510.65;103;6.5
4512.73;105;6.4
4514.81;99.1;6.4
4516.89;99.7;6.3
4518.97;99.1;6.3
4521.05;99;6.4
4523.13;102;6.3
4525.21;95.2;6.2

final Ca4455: 0.84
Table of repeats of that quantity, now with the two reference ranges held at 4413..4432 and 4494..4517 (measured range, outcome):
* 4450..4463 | 0.7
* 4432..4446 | -1.2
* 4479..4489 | 0.1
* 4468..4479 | -0.2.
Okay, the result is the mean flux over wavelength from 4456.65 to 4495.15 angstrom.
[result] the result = 91.8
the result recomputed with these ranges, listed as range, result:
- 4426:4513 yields 92.4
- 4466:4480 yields 93.9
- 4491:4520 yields 100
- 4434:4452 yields 90.6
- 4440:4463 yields 85.4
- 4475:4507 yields 96.1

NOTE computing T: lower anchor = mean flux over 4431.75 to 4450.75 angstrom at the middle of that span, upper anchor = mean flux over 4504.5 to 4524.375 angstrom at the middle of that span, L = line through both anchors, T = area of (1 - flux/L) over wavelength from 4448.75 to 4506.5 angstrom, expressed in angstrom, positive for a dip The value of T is 2.1 angstrom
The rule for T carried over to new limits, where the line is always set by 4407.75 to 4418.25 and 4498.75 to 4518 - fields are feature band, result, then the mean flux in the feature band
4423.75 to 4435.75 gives 0.29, 83.4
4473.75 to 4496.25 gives 0.62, 94.2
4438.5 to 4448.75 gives -0.02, 88.5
